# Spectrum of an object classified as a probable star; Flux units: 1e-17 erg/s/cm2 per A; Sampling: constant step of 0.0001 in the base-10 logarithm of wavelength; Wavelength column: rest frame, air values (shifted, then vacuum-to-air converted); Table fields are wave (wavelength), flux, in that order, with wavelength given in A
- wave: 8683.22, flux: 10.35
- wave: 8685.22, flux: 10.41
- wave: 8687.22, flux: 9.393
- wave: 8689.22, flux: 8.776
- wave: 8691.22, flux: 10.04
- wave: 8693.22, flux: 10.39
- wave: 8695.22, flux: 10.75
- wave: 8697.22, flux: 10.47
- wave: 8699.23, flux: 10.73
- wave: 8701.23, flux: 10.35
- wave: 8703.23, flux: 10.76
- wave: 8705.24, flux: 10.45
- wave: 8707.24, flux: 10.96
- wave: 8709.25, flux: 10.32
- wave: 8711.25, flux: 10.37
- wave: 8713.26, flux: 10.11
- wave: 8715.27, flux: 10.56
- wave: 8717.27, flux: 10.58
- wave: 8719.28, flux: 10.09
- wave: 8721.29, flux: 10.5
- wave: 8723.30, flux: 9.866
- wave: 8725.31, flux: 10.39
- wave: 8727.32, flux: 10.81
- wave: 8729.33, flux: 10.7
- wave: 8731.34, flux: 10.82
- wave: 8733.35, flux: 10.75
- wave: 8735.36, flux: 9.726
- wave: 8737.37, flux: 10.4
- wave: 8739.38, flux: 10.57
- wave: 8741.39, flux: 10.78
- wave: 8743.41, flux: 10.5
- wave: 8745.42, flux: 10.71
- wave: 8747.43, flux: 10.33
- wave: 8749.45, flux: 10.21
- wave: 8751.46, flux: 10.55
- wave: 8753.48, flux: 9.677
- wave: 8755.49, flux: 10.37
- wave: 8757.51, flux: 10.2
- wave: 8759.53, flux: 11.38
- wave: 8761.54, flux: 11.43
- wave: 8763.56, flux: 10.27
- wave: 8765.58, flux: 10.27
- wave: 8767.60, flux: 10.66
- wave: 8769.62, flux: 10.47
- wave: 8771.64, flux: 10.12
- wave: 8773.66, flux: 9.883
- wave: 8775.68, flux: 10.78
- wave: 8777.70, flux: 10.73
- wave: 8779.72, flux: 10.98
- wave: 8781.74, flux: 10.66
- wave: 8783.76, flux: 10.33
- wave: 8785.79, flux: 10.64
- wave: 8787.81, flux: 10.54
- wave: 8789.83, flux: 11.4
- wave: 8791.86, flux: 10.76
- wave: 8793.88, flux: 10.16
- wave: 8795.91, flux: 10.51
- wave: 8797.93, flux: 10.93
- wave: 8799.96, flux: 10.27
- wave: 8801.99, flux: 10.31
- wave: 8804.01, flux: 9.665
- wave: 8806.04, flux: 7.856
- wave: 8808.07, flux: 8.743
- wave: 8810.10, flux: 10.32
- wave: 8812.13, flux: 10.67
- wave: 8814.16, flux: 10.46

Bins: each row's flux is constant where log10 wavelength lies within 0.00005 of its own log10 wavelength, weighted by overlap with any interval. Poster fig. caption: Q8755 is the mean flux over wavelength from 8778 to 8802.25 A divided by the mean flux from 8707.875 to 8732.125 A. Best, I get 1.02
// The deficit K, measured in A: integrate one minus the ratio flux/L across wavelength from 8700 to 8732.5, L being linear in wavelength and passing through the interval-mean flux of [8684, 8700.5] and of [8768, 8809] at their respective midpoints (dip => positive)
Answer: -1.0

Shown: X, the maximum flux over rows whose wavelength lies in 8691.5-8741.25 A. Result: 10.96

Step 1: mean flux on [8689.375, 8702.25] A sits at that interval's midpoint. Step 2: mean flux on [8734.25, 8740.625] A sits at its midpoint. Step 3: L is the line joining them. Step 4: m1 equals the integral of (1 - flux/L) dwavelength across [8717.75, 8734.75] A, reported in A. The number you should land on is -0.3 A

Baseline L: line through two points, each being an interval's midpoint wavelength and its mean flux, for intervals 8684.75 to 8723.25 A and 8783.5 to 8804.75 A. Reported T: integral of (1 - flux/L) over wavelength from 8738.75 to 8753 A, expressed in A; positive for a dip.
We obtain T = -0.12 A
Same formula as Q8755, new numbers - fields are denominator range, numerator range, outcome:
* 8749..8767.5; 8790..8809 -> 0.95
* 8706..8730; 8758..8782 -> 1.02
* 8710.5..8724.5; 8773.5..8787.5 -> 1.03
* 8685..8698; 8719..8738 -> 1.04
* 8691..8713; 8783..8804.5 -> 1.00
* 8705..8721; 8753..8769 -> 1.01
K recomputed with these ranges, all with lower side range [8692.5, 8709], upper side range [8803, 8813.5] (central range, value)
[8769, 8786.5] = -1.3 A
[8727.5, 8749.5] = -0.7 A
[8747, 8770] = -1.1 A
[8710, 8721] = 0.1 A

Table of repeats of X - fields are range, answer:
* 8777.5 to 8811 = 11.4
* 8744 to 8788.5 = 11.43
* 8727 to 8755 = 10.82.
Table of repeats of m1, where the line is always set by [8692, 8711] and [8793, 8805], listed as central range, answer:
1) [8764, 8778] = 0.0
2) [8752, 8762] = -0.1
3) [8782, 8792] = -0.4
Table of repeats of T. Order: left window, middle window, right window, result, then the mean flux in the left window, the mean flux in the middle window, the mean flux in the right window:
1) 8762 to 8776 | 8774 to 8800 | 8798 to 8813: -1.6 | 10.4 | 10.7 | 9.75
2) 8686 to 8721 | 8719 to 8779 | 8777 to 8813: -1.0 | 10.3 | 10.5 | 10.3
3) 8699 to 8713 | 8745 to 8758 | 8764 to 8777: 0.2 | 10.5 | 10.3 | 10.4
